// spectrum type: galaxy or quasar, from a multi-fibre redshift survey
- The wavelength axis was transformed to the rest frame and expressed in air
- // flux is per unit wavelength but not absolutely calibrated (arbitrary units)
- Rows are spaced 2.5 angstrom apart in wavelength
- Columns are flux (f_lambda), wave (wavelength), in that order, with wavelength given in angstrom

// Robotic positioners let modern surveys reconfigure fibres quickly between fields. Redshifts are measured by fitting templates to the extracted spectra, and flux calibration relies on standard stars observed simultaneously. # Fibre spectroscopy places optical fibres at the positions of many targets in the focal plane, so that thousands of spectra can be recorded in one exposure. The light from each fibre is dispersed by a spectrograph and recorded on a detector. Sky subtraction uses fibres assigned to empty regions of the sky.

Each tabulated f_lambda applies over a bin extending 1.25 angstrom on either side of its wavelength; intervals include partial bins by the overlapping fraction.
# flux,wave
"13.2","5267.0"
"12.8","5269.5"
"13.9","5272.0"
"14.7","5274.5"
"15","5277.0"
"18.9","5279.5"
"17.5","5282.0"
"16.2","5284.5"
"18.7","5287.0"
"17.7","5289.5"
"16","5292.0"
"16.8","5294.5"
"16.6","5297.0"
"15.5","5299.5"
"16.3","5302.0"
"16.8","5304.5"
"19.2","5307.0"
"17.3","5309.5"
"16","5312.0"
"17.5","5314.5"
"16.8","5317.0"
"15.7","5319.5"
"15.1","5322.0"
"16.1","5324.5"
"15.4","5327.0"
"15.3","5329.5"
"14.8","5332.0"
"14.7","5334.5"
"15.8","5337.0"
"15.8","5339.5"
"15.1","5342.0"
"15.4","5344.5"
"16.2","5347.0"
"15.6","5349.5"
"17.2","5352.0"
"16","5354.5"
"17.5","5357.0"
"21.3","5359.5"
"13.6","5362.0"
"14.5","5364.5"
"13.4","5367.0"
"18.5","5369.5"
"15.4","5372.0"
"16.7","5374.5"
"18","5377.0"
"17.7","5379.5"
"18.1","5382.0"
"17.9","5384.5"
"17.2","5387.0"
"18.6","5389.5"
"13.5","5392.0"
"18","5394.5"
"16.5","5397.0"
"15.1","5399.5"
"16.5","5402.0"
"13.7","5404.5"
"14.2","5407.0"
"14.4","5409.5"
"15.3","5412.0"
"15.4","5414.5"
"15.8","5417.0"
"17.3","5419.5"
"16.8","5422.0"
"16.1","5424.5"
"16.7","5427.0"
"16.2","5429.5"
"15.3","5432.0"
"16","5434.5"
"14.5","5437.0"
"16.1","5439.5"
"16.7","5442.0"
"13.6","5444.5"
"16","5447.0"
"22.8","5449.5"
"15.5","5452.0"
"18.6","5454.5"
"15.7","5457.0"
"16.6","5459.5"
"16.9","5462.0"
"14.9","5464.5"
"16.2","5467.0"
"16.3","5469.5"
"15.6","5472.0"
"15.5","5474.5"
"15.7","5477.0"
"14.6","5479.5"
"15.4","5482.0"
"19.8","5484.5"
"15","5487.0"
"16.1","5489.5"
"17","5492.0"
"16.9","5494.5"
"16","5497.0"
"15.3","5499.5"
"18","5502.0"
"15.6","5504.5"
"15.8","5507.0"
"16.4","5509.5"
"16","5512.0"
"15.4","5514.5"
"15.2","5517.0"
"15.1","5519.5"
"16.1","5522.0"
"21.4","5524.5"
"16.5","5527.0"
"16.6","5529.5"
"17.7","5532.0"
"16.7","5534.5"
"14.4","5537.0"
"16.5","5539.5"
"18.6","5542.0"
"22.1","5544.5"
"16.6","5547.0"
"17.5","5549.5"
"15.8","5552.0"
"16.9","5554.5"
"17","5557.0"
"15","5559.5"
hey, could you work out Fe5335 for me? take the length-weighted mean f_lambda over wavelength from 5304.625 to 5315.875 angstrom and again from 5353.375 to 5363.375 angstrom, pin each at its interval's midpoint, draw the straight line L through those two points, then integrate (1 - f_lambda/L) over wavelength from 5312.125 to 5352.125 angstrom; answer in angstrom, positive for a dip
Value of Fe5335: 3.5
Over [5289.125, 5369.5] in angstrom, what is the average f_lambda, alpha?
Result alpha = 16.2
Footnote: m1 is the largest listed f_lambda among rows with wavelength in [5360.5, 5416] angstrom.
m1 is 18.6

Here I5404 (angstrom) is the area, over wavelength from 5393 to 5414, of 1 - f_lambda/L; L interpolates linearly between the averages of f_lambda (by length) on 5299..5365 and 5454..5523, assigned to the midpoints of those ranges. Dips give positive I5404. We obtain 0.9 angstrom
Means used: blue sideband 16.2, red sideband 16.1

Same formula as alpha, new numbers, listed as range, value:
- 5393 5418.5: 15.5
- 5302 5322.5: 16.8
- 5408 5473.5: 16.2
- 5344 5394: 16.7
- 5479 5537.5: 16.4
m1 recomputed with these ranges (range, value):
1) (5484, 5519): 19.8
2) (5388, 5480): 22.8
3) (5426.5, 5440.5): 16.7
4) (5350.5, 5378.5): 21.3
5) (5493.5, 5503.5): 18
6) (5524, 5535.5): 21.4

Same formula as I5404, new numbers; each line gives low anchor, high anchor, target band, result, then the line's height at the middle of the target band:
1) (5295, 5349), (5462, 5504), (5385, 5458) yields -0.2 angstrom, 16.1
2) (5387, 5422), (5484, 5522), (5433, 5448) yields 0.4 angstrom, 15.9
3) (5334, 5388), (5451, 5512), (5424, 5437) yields 0.3 angstrom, 16.3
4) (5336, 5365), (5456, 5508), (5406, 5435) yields 0.7 angstrom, 16.2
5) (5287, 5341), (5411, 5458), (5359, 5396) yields -0.9 angstrom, 16.3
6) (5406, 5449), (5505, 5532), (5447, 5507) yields -1.2 angstrom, 16.2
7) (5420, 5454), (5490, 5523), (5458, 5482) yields 0.7 angstrom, 16.2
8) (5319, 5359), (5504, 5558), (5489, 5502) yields 0.2 angstrom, 16.6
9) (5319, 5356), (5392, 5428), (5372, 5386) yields -1.6 angstrom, 15.7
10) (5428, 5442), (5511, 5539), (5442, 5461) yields -1.3 angstrom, 15.9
